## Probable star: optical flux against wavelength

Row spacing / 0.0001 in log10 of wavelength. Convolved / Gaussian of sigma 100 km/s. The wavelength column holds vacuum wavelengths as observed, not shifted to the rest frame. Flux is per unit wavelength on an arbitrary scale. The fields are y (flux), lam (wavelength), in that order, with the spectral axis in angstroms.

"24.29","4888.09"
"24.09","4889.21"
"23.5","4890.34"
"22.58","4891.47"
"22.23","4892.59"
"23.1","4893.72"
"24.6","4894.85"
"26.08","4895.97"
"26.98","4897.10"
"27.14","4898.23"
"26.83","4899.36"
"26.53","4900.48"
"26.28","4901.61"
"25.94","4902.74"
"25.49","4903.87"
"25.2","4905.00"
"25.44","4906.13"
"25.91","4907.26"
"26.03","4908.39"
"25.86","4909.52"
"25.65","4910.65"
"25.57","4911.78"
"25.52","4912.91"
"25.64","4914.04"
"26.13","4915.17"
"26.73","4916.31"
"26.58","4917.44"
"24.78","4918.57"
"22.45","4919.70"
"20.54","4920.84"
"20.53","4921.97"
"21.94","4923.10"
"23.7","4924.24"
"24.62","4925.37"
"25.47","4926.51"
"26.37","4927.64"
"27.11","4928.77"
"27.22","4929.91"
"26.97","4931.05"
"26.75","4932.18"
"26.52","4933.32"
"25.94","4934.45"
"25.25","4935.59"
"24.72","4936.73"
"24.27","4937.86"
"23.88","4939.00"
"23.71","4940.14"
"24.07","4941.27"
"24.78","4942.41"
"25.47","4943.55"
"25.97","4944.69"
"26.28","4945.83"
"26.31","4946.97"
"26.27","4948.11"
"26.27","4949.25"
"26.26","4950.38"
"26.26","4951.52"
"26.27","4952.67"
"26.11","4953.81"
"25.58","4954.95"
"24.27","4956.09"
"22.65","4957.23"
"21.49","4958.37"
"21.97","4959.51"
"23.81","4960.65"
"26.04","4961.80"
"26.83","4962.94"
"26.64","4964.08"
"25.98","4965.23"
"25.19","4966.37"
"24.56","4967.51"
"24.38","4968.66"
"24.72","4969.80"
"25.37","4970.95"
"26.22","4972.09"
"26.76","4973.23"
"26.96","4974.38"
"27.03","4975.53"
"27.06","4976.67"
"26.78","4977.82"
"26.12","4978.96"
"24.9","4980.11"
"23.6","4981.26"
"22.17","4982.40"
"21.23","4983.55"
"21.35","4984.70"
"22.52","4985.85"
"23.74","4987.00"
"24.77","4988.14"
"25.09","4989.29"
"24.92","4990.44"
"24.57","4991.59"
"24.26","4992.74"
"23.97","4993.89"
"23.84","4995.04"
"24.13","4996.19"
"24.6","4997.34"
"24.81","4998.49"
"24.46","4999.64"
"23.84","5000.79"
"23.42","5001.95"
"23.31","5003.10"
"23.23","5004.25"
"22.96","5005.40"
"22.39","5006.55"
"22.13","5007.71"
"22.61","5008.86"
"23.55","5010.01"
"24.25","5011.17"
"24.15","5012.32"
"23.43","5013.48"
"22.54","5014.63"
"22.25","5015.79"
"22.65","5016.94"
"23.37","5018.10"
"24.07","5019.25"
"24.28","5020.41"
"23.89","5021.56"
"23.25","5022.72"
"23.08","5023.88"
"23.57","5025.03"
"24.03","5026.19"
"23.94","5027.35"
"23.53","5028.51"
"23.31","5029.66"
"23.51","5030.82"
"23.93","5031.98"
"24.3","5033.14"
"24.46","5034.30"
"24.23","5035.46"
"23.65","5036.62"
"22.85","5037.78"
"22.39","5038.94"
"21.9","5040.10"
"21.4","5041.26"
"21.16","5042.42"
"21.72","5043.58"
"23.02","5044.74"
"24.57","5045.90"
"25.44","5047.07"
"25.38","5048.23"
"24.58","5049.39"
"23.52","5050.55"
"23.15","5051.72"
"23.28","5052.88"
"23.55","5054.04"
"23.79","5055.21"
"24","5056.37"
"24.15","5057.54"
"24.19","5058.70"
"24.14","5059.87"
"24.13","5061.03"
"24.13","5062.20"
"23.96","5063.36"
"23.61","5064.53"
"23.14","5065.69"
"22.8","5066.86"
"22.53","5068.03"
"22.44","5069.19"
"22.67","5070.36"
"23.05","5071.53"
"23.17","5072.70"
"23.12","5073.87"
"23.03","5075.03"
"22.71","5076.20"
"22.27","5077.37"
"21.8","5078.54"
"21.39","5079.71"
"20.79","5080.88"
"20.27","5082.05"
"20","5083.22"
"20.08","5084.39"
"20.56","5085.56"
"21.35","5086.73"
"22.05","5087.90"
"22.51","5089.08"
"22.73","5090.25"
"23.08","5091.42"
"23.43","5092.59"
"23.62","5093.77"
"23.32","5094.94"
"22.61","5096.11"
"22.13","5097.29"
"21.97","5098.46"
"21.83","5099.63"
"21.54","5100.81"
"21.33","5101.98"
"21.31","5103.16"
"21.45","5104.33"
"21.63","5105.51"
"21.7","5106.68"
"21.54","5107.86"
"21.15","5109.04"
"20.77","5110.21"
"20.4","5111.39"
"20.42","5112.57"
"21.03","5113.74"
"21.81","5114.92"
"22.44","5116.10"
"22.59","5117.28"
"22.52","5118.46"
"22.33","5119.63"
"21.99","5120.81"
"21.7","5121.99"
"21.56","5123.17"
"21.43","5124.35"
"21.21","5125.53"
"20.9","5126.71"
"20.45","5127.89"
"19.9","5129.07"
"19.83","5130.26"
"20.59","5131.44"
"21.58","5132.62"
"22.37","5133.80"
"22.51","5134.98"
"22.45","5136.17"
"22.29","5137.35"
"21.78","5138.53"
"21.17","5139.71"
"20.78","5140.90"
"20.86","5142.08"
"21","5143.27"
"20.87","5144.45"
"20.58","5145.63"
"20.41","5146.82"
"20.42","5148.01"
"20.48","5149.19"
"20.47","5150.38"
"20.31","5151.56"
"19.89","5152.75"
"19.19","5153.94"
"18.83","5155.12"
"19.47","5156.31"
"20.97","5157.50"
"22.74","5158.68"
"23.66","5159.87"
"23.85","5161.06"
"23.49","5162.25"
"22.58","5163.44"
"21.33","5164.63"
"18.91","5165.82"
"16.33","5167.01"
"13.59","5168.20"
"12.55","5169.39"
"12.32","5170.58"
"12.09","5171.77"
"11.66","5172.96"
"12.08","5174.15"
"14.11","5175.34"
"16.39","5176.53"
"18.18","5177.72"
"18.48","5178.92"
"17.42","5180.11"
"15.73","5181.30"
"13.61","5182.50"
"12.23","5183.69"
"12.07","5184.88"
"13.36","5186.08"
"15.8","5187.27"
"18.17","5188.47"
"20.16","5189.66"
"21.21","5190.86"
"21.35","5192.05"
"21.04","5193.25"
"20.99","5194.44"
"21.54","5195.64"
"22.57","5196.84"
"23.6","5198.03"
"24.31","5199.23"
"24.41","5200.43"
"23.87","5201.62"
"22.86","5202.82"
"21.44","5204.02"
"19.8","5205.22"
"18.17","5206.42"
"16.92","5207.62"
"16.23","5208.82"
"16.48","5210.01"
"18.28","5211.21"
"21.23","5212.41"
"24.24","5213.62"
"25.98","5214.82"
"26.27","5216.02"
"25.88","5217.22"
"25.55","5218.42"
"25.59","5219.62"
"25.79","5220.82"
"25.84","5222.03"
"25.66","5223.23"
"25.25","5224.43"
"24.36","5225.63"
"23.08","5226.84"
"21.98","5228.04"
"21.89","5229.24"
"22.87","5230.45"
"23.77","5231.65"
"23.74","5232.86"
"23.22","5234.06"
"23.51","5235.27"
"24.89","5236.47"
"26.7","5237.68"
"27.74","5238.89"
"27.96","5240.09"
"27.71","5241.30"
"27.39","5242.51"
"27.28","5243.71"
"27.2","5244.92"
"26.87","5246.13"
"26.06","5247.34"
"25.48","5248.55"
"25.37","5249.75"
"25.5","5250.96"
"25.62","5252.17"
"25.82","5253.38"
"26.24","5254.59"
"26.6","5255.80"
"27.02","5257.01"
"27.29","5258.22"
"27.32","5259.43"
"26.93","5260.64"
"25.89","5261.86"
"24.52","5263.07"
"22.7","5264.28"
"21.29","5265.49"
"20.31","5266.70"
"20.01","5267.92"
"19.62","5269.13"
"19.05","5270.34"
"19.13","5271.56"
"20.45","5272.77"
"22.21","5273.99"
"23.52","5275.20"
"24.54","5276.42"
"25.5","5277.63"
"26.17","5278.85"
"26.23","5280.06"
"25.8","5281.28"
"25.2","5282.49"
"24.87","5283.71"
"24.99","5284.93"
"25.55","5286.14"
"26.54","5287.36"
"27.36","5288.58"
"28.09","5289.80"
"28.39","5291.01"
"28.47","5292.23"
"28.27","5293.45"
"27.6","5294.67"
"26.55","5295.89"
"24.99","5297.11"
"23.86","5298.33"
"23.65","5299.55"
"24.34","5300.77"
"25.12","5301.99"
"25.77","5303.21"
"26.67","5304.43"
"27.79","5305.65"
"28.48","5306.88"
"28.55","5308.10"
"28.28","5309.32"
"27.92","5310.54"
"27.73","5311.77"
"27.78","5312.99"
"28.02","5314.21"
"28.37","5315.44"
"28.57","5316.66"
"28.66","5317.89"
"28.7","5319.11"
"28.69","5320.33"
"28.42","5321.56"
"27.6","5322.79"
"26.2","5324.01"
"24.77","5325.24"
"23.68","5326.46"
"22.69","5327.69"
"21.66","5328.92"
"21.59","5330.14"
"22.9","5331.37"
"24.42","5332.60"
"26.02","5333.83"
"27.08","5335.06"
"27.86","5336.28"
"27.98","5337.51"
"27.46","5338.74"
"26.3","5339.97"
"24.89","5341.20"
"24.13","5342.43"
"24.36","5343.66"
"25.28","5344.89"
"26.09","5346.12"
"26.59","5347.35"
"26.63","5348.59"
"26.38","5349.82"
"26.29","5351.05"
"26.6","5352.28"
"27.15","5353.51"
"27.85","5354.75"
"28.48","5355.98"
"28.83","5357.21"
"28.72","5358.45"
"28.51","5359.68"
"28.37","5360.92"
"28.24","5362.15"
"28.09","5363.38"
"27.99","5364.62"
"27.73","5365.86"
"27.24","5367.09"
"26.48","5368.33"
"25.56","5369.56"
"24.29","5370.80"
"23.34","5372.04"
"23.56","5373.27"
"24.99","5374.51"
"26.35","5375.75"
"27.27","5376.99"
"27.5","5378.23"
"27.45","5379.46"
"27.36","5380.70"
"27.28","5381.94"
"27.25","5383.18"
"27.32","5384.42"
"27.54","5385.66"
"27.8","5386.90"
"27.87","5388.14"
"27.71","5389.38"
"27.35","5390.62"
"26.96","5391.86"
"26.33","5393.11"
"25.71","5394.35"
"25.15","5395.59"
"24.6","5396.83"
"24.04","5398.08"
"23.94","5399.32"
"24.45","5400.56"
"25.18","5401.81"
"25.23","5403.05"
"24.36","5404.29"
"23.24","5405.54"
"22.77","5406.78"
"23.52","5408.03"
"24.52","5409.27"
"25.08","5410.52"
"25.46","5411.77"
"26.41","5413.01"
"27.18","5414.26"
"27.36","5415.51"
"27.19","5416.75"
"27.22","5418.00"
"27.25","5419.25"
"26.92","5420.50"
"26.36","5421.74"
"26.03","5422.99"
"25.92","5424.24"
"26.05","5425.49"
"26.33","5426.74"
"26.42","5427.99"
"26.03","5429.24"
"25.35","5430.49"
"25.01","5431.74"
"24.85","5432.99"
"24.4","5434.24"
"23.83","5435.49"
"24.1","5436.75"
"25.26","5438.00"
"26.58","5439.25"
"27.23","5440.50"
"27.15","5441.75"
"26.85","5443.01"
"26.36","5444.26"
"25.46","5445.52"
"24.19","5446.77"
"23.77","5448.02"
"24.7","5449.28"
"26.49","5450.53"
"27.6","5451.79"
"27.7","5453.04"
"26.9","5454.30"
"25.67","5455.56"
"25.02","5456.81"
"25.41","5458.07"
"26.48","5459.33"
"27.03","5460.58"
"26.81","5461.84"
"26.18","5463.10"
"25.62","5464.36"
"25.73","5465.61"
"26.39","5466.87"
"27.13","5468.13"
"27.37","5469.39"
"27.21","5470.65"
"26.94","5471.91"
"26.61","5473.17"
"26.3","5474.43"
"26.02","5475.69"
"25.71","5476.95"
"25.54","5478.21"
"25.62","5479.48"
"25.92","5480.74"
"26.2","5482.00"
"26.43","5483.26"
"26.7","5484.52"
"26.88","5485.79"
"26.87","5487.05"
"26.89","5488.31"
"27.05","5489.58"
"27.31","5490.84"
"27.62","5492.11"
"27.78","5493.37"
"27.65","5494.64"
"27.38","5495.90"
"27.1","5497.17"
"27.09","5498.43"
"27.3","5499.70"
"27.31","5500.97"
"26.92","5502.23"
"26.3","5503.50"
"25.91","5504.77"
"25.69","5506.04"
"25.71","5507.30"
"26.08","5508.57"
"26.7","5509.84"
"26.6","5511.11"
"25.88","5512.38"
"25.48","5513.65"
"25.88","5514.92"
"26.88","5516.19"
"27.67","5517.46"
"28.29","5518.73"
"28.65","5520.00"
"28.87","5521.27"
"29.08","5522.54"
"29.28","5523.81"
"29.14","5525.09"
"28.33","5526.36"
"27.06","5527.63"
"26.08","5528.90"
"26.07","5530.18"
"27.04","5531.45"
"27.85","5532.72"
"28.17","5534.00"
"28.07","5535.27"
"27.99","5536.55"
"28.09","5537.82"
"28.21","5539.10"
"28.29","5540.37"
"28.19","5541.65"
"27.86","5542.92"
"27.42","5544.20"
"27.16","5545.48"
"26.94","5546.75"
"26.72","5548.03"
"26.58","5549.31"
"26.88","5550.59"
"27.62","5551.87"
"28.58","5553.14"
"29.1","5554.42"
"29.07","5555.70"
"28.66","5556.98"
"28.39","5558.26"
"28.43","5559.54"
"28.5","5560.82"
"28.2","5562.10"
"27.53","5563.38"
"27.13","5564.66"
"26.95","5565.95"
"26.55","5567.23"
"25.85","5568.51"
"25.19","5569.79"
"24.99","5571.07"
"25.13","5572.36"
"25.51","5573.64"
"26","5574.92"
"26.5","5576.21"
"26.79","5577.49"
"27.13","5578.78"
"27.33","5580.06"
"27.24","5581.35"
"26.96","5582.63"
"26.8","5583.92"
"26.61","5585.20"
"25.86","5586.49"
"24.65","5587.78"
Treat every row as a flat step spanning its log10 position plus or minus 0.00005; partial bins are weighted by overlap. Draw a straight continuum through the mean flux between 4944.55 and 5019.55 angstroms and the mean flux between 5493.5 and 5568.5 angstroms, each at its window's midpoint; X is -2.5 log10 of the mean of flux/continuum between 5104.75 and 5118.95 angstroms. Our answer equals 0.17 mag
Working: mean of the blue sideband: 24.5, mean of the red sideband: 27.4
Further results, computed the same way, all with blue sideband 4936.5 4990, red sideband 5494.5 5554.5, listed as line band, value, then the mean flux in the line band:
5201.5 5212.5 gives 0.325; 19.3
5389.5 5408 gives 0.077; 25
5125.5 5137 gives 0.208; 21.2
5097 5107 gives 0.179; 21.7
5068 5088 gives 0.166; 21.8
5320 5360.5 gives 0.018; 26.1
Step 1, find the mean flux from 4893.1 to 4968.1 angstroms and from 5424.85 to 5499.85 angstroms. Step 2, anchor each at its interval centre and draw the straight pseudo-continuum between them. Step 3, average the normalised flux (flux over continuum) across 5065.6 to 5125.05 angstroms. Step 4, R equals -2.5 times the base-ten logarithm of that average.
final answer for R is 0.17 mag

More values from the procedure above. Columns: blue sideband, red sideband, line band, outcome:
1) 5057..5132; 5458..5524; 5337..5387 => -0.06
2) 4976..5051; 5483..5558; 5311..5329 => -0.04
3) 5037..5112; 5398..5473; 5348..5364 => -0.11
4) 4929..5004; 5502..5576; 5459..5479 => 0.02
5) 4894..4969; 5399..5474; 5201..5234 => 0.13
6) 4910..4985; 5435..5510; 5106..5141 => 0.19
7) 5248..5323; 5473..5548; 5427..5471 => 0.03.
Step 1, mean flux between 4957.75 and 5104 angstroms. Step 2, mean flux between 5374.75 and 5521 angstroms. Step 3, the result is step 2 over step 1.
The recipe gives 1.12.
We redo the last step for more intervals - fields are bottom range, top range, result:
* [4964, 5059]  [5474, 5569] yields 1.14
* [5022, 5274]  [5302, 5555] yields 1.21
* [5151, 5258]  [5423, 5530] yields 1.23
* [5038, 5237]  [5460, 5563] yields 1.28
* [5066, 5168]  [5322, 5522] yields 1.22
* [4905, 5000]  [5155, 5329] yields 0.93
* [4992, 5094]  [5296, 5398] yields 1.14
